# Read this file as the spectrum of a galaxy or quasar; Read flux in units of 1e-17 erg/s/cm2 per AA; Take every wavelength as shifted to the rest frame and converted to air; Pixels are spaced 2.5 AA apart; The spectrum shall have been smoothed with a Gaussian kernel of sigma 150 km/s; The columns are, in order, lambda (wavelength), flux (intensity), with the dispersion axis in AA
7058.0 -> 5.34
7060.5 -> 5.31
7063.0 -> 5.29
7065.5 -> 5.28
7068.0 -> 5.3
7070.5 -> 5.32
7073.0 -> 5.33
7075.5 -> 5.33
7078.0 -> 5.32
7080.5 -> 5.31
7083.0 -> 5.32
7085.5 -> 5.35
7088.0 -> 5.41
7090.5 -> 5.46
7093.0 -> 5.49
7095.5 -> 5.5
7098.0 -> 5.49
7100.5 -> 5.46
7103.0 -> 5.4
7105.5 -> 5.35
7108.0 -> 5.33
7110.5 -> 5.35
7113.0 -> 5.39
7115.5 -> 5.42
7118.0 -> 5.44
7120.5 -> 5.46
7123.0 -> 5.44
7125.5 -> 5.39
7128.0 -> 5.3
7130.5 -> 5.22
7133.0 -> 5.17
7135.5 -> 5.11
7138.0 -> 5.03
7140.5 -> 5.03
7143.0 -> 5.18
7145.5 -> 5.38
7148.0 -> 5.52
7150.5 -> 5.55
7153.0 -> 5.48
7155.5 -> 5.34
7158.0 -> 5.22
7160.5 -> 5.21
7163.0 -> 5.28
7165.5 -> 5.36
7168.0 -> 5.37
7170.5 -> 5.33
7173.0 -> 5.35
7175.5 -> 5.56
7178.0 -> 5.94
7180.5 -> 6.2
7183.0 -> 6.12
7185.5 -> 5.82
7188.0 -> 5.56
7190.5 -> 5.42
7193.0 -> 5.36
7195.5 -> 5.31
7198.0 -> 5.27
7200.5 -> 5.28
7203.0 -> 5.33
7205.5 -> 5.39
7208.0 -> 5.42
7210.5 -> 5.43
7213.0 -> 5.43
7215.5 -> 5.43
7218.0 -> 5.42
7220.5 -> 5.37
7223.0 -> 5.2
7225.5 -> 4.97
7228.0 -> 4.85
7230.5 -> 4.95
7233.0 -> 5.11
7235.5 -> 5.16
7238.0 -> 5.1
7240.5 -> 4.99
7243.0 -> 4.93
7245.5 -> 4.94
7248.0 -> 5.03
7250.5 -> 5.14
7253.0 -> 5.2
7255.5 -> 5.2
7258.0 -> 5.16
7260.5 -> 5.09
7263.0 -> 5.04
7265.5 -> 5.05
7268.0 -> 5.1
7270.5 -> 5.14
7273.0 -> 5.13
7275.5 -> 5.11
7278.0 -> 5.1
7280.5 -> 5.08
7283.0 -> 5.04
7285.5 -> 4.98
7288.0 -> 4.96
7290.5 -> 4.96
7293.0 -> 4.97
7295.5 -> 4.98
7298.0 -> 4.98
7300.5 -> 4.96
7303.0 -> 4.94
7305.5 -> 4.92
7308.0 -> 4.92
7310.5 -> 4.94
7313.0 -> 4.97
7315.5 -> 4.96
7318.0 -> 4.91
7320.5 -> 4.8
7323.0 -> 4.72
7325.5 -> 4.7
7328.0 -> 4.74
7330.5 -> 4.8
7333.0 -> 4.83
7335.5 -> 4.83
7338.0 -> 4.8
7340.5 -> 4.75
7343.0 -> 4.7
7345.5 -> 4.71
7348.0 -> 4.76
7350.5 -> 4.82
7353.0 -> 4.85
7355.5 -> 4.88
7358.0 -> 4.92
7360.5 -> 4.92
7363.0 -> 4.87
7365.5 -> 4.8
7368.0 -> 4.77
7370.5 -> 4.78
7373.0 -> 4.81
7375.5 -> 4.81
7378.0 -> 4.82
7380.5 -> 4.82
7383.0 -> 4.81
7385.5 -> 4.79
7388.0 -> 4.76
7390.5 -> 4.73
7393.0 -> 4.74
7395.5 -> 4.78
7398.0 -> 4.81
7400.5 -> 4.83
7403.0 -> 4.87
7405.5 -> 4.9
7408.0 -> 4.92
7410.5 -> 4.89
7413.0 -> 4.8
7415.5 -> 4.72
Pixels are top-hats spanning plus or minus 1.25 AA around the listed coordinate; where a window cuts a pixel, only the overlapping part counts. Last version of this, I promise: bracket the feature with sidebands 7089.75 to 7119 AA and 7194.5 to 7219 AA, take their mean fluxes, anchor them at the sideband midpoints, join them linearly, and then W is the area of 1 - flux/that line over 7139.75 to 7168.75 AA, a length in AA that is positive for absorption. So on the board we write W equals 0.4 AA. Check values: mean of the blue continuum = 5.42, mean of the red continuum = 5.37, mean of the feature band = 5.33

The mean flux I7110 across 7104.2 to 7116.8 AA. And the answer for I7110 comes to 5.37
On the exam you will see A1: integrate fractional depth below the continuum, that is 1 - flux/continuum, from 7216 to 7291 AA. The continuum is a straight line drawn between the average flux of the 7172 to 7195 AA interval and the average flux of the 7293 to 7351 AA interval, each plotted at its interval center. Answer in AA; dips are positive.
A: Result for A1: 2.5 AA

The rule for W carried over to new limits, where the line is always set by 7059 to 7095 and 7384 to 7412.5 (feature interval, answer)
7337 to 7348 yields 0.4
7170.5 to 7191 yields -2.2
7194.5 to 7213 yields -0.8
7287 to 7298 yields 0.1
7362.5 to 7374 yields 0.2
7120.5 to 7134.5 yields -0.1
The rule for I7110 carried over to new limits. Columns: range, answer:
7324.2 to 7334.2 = 4.77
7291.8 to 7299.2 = 4.98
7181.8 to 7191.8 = 5.73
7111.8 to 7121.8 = 5.43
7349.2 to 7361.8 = 4.88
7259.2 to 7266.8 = 5.06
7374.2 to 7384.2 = 4.81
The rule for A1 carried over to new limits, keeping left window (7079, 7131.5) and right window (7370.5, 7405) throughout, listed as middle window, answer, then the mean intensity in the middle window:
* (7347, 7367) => 0.05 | 4.85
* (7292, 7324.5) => 0.32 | 4.92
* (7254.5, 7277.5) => -0.25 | 5.11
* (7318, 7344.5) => 0.79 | 4.77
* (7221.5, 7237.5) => 0.27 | 5.05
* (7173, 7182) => -1.01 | 5.83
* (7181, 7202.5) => -1.33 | 5.53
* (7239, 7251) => 0.24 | 5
